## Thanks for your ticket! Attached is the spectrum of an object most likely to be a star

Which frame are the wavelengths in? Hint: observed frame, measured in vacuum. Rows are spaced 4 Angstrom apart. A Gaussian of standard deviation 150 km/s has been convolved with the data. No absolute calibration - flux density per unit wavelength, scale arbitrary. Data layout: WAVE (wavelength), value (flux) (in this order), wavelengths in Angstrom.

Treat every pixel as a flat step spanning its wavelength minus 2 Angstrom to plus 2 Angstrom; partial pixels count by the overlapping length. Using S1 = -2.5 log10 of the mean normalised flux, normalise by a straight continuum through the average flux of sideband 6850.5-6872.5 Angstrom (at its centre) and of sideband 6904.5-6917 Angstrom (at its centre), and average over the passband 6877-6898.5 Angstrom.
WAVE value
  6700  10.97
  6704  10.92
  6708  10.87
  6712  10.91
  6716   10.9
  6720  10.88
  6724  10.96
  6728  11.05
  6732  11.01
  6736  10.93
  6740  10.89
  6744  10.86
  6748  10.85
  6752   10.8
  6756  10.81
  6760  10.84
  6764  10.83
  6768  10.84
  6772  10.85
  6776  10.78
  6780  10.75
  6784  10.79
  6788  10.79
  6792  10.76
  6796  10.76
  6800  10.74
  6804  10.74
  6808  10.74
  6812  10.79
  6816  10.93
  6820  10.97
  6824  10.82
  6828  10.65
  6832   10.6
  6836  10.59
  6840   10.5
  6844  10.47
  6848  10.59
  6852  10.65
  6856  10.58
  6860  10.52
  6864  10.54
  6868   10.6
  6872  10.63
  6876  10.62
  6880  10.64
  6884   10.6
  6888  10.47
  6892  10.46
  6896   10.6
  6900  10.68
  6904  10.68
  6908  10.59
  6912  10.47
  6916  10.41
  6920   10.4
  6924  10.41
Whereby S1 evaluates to 0.00 mag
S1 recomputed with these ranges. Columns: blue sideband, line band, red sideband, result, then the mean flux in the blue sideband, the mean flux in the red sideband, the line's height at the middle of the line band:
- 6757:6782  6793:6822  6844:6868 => -0.010 mag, 10.8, 10.6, 10.7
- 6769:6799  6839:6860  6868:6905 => 0.011 mag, 10.8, 10.6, 10.7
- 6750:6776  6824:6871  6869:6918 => 0.008 mag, 10.8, 10.6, 10.7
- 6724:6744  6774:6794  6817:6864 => 0.003 mag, 11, 10.6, 10.8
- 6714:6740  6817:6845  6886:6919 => 0.003 mag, 11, 10.5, 10.7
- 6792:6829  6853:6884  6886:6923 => 0.004 mag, 10.8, 10.5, 10.6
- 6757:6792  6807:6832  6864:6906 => -0.008 mag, 10.8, 10.6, 10.7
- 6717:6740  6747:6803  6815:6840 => 0.005 mag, 11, 10.7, 10.9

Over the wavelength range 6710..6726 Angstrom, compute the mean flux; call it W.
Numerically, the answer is 10.9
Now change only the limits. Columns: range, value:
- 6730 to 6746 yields 10.9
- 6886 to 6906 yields 10.6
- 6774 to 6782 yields 10.8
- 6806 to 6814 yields 10.8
